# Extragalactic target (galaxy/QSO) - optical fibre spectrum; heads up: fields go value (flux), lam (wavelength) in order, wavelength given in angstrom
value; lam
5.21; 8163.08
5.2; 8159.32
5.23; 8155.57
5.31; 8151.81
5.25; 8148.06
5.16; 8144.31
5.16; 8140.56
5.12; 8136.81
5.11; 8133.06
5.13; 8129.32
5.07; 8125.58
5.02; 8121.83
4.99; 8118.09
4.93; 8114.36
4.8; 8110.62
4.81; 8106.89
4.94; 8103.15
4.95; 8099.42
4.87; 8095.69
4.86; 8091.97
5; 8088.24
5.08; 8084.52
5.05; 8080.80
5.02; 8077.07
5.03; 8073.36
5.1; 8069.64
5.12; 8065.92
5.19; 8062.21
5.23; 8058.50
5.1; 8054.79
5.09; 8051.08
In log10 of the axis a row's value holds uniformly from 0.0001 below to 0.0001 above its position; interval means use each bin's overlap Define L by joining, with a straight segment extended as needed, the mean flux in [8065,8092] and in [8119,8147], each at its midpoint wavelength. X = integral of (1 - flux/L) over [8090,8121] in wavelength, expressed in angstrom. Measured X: 1.1 angstrom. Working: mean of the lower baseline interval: 5.04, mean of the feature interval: 4.9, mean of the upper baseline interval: 5.11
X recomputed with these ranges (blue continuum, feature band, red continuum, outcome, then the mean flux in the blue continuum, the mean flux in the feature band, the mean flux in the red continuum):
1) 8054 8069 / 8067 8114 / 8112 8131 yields 1.22 angstrom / 5.16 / 4.96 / 5.02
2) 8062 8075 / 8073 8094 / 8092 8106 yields 0.00 angstrom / 5.1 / 5.01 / 4.9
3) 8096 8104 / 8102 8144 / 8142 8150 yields 0.46 angstrom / 4.93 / 5.01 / 5.21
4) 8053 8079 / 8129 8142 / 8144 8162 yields 0.21 angstrom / 5.11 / 5.13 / 5.24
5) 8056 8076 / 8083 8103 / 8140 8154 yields 0.83 angstrom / 5.13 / 4.95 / 5.23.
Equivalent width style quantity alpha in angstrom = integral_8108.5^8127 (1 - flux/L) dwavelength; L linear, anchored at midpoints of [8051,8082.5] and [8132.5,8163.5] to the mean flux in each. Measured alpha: 0.7 angstrom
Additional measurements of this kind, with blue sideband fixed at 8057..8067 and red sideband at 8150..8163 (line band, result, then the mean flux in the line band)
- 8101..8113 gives 0.8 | 4.85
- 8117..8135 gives 0.5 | 5.07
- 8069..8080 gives 0.3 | 5.04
